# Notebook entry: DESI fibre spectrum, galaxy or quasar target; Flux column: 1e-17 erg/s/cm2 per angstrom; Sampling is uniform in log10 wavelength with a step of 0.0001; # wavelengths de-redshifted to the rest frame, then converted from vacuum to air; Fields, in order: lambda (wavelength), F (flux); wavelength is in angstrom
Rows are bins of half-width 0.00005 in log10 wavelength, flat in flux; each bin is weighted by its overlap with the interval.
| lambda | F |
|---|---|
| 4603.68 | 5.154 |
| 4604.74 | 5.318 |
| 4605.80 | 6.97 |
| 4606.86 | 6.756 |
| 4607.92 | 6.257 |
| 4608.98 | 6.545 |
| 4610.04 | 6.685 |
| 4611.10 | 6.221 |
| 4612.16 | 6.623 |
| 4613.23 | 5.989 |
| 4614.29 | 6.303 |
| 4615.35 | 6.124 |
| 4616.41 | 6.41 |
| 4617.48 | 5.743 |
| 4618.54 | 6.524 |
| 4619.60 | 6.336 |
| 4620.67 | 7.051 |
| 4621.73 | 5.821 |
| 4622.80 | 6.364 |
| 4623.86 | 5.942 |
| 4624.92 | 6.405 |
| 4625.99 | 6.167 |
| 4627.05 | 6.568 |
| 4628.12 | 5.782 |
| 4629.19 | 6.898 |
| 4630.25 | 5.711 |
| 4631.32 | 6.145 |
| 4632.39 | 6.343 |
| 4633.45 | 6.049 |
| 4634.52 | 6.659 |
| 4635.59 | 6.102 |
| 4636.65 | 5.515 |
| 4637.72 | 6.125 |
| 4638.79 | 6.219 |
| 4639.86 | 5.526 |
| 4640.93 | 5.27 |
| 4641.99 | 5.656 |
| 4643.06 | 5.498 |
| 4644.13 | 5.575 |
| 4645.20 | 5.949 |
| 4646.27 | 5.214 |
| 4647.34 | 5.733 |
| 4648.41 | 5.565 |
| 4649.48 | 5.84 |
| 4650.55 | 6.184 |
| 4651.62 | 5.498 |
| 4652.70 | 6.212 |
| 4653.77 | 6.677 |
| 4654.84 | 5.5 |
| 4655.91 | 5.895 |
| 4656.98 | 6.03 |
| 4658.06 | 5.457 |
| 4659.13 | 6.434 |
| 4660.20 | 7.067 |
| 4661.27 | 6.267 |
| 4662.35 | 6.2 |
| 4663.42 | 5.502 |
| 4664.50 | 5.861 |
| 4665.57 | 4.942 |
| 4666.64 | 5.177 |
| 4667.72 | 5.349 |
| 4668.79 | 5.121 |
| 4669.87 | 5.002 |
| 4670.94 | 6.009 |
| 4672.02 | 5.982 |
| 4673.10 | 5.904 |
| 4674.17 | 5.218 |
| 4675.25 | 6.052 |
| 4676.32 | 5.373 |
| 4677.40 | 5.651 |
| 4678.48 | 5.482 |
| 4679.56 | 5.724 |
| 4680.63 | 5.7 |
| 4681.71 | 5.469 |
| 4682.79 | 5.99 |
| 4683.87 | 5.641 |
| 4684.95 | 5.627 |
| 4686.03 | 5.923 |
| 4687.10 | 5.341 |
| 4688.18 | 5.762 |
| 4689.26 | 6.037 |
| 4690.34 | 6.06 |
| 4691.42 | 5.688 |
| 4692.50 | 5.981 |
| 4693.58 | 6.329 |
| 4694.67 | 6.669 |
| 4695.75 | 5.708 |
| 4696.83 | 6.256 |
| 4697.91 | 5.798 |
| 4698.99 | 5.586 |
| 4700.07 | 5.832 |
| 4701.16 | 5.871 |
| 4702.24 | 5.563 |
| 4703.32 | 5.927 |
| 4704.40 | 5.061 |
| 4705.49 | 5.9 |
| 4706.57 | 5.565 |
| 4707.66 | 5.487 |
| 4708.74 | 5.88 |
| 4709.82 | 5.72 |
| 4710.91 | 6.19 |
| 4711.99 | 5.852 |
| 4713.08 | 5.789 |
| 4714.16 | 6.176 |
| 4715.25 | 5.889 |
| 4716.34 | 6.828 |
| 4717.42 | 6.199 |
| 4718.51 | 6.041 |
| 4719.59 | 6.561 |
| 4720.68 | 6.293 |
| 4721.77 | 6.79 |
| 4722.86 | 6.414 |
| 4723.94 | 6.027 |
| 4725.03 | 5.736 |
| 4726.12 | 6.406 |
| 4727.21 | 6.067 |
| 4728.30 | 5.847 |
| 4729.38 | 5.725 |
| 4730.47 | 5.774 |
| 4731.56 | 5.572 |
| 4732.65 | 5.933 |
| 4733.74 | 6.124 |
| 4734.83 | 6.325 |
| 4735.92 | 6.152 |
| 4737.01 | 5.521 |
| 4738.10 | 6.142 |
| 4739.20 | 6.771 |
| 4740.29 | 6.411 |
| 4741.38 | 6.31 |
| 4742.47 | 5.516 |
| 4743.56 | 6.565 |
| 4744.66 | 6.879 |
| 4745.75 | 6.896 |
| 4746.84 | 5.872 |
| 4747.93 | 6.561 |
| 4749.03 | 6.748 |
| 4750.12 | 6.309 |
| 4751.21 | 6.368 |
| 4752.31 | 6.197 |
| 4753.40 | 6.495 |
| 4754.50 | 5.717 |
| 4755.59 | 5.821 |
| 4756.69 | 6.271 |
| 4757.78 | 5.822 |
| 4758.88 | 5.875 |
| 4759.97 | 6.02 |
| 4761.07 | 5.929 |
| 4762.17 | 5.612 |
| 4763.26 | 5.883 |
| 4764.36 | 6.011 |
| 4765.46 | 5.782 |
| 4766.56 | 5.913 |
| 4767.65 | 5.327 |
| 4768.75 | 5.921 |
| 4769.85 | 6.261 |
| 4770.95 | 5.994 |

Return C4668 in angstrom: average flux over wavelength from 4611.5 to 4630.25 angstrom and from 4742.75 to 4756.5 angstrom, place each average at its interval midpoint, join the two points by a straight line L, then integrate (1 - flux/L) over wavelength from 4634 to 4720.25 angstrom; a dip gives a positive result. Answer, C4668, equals 6.6 angstrom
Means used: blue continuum 6.28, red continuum 6.35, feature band 5.83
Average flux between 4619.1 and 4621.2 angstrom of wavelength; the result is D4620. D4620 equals 6.68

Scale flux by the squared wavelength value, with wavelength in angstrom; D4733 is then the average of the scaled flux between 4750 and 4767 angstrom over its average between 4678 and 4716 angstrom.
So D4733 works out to 1.06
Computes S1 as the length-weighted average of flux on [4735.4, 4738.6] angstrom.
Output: 5.94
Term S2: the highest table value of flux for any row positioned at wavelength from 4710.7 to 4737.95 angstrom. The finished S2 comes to 6.828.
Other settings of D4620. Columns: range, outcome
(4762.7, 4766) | 5.89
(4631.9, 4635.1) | 6.35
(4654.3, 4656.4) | 5.71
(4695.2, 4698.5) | 5.93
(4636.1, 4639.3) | 5.96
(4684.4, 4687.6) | 5.65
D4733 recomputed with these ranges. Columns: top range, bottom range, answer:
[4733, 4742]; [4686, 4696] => 1.06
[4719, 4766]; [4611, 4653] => 1.07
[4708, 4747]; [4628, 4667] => 1.08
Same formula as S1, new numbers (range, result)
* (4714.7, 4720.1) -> 6.3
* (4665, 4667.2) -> 5.08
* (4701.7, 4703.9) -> 5.75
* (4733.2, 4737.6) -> 6.03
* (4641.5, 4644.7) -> 5.58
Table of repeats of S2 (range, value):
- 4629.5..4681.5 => 7.067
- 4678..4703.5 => 6.669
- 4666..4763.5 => 6.896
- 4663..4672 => 6.009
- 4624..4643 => 6.898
